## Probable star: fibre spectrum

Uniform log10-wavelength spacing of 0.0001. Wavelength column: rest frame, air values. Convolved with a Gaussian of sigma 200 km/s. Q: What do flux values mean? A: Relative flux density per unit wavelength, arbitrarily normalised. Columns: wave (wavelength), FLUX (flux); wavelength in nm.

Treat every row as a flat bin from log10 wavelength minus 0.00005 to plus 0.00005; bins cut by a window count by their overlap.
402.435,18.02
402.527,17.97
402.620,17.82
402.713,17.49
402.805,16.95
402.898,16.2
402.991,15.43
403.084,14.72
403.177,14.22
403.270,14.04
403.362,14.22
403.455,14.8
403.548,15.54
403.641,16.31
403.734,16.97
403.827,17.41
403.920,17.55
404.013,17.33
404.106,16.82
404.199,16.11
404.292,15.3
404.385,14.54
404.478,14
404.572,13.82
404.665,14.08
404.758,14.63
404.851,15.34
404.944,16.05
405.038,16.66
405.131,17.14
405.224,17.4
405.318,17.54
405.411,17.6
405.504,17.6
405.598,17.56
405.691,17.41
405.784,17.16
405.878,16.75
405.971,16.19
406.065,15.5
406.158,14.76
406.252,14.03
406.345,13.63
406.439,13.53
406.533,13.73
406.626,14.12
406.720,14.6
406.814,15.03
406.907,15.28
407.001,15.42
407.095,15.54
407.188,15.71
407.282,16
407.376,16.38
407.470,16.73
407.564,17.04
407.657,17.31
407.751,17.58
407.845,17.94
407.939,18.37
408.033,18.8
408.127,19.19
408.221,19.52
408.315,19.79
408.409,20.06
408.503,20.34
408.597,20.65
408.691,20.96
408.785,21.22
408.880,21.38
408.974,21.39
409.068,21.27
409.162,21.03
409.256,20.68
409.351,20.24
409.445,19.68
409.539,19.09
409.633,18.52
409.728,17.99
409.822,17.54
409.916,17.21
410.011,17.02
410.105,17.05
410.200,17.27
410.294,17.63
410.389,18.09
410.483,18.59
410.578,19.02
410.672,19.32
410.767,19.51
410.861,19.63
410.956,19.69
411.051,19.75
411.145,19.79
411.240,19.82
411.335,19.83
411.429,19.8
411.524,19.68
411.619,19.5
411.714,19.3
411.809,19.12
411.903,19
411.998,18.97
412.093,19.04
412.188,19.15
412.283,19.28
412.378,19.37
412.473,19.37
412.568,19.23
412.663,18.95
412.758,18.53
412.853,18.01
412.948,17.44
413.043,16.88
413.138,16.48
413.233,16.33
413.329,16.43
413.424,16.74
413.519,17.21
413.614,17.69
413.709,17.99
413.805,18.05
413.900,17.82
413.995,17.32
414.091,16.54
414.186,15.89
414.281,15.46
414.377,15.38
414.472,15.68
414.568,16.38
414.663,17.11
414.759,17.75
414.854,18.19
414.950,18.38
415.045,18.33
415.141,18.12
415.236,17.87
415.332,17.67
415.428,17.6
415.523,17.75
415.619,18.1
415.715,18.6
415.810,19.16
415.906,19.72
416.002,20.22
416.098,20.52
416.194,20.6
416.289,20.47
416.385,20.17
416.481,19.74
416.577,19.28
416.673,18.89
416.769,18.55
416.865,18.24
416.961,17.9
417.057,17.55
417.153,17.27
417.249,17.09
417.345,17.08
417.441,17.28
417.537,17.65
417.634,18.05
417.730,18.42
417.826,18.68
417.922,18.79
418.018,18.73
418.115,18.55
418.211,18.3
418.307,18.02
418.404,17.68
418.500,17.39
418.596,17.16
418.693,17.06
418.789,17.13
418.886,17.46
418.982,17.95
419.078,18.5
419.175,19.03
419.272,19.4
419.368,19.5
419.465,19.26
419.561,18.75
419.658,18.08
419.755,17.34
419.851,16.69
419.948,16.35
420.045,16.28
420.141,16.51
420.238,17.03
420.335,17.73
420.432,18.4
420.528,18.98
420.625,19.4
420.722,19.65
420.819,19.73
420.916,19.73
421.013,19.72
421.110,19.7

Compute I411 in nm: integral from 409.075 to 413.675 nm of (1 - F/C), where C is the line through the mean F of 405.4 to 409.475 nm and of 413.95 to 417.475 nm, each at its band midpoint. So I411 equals -0.222 nm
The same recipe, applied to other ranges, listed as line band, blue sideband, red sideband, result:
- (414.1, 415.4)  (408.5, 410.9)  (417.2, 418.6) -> 0.10 nm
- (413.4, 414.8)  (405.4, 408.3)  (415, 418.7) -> 0.08 nm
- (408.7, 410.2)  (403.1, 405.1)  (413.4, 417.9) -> -0.25 nm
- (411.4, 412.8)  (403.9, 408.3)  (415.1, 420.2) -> -0.16 nm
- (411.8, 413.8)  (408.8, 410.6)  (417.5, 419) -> 0.05 nm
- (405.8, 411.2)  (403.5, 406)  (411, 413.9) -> -0.14 nm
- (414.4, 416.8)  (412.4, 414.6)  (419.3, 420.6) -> -0.16 nm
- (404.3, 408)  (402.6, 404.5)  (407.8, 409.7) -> 0.42 nm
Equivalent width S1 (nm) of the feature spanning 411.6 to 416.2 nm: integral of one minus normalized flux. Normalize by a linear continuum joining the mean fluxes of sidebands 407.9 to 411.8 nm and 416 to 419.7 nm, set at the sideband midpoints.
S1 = 0.22 nm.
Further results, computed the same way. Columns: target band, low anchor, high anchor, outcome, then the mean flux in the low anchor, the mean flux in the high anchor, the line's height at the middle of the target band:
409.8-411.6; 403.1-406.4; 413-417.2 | -0.183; 15.9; 17.9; 17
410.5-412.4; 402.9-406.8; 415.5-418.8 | -0.249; 15.7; 18.5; 17.2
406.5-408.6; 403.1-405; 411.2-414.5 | -0.081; 15.4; 18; 16.5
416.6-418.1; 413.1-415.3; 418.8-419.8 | -0.008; 17.1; 18.5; 17.9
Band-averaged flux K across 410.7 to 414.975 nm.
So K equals 18.2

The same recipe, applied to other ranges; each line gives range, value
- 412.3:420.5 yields 18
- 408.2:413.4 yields 19.1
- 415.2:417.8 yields 18.6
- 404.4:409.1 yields 17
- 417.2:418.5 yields 18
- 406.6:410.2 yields 18.3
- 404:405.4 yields 15.8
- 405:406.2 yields 16.9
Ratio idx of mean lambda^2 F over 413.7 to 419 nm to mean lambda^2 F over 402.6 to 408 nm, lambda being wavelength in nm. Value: 1.19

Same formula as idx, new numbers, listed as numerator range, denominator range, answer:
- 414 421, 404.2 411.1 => 1.09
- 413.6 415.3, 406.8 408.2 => 1.05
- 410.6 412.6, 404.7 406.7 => 1.26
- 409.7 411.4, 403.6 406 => 1.17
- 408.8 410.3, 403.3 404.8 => 1.26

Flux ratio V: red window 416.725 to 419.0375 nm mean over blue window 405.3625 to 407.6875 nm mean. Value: 1.13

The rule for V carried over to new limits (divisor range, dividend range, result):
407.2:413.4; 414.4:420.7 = 0.97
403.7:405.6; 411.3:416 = 1.11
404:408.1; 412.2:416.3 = 1.12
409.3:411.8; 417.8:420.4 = 0.95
